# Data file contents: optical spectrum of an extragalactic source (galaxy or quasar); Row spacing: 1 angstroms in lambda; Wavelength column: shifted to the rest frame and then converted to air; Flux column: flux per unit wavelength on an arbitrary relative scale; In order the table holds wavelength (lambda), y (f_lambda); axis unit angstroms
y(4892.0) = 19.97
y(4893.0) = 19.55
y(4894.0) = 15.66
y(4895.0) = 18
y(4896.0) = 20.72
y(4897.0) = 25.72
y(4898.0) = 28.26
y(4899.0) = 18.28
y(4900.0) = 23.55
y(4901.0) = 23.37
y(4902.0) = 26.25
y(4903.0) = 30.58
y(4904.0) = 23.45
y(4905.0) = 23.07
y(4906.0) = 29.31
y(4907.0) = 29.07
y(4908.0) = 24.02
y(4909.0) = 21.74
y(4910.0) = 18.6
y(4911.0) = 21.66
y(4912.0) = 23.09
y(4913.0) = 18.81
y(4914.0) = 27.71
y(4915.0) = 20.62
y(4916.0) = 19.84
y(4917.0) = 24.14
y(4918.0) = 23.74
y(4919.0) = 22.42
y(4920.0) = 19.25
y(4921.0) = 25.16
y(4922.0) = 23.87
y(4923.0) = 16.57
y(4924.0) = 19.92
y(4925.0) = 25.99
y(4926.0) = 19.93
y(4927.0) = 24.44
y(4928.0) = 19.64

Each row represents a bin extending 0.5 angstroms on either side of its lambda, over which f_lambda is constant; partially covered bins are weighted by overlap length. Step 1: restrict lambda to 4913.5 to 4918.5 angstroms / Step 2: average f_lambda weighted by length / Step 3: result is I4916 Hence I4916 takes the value 23.2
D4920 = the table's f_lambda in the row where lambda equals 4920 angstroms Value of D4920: 19.25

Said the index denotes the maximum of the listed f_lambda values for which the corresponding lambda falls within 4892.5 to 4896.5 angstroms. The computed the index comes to 20.72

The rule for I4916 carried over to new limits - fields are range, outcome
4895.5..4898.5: 24.9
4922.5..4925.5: 20.8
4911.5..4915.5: 22.6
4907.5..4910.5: 21.5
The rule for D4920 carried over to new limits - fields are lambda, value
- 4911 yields 21.66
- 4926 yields 19.93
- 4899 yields 18.28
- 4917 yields 24.14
